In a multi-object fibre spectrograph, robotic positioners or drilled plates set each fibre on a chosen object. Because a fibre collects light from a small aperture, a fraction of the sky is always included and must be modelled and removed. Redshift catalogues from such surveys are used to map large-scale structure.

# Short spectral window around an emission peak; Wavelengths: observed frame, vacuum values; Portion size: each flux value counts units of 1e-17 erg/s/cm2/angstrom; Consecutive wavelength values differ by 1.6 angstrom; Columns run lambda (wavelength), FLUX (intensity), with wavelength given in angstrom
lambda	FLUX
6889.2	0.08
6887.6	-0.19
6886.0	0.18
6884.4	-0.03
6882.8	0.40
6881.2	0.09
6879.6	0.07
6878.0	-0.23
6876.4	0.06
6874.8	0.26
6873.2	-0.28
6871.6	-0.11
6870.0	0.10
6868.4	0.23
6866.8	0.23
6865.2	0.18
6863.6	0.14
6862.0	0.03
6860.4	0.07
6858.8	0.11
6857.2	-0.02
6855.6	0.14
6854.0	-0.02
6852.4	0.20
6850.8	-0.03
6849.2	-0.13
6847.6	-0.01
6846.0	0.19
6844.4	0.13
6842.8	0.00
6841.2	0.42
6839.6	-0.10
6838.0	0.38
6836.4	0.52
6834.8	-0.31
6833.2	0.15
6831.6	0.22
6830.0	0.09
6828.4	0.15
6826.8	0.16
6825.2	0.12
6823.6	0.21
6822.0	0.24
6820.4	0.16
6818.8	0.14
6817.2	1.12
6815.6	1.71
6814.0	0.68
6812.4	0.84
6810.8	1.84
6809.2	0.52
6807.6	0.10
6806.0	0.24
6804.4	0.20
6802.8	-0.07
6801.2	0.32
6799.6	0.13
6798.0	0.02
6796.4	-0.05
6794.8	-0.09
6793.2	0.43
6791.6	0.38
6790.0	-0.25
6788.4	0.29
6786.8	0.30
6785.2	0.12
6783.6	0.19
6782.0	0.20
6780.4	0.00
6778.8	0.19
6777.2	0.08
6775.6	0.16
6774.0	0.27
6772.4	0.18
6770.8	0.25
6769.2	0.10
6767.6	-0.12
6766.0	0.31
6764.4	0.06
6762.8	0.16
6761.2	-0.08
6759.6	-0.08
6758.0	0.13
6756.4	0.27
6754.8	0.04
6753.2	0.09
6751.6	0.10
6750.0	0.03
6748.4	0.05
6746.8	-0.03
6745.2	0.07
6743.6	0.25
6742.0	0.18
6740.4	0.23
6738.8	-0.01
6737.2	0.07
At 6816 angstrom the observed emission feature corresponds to [O II]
